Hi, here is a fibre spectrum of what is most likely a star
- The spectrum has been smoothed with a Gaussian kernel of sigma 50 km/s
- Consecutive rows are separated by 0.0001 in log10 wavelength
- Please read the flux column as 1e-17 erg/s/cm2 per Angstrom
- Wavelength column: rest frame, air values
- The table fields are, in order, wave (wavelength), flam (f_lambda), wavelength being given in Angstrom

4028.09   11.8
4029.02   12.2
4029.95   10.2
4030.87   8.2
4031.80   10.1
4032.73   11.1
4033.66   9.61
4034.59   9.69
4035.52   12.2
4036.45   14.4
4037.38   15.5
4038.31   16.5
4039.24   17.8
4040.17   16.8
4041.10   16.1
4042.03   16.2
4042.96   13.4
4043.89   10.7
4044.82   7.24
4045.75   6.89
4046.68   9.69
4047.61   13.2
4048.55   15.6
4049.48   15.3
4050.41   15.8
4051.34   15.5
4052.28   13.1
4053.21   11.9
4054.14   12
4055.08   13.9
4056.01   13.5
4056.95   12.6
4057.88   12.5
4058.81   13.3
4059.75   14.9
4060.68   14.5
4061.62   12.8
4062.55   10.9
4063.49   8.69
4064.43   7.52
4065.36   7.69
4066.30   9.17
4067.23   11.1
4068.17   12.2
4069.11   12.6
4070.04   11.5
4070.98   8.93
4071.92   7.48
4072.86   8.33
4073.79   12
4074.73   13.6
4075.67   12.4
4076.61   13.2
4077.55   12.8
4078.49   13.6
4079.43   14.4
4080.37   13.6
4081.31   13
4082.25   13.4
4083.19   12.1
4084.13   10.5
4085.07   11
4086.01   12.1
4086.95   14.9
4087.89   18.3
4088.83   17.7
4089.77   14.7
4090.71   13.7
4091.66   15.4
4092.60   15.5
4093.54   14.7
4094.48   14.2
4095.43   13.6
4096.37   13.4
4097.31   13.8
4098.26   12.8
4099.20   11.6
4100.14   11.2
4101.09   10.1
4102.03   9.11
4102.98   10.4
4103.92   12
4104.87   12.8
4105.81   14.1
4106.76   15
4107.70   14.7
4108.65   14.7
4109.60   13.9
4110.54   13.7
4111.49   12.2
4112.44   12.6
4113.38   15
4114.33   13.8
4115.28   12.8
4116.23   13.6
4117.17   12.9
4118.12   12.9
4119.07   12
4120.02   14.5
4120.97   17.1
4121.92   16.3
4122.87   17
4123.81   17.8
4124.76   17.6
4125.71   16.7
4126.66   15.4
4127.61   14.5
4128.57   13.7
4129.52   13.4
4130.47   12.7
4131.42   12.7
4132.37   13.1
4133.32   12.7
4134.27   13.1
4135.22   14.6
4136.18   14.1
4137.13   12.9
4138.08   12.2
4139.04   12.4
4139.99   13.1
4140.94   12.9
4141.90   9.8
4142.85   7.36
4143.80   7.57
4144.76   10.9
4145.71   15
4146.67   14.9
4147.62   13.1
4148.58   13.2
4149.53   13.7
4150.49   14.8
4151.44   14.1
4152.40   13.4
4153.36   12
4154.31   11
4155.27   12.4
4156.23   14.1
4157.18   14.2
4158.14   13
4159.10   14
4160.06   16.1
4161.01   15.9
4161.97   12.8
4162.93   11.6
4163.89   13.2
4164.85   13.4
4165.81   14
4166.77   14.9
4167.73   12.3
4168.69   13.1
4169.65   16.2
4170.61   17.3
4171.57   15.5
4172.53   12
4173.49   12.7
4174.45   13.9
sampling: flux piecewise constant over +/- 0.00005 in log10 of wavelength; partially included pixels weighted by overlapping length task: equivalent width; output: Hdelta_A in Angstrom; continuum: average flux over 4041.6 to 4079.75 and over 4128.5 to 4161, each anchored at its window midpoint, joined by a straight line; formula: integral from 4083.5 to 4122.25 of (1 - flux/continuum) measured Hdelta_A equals -3.3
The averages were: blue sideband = 12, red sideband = 12.9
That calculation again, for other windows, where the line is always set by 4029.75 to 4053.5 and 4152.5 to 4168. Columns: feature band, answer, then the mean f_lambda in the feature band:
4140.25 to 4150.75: 1.0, 12.1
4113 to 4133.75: -1.9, 14.5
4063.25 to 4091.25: 2.0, 12.1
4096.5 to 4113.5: 0.6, 12.7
